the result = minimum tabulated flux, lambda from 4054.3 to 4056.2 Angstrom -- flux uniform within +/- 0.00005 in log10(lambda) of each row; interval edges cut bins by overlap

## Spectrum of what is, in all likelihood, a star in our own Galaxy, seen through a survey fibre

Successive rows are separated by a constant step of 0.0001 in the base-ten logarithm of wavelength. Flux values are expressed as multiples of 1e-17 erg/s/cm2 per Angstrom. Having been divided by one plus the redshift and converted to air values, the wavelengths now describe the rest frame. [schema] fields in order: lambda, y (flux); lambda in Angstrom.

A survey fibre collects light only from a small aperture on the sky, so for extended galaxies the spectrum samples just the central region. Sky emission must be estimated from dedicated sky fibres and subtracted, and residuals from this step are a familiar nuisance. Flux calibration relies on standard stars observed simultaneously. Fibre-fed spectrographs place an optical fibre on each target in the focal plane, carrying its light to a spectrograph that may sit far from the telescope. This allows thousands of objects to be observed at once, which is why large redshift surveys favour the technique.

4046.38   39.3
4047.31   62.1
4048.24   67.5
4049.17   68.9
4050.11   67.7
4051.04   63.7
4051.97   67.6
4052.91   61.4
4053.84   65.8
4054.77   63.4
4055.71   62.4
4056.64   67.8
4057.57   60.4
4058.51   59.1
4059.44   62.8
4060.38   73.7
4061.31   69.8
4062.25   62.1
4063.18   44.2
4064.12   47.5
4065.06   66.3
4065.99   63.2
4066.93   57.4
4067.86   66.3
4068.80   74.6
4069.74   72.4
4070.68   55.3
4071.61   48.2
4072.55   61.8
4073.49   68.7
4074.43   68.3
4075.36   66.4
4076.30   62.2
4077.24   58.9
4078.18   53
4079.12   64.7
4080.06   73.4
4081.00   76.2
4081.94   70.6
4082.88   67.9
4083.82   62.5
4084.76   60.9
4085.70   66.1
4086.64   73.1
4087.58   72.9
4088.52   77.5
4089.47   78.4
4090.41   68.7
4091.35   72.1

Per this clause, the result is 62.4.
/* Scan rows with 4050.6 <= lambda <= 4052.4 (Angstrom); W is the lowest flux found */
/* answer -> 63.7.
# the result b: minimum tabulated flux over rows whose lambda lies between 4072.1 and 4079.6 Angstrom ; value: 53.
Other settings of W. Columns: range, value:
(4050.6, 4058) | 60.4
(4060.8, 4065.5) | 44.2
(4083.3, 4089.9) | 60.9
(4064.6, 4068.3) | 57.4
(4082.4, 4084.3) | 62.5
